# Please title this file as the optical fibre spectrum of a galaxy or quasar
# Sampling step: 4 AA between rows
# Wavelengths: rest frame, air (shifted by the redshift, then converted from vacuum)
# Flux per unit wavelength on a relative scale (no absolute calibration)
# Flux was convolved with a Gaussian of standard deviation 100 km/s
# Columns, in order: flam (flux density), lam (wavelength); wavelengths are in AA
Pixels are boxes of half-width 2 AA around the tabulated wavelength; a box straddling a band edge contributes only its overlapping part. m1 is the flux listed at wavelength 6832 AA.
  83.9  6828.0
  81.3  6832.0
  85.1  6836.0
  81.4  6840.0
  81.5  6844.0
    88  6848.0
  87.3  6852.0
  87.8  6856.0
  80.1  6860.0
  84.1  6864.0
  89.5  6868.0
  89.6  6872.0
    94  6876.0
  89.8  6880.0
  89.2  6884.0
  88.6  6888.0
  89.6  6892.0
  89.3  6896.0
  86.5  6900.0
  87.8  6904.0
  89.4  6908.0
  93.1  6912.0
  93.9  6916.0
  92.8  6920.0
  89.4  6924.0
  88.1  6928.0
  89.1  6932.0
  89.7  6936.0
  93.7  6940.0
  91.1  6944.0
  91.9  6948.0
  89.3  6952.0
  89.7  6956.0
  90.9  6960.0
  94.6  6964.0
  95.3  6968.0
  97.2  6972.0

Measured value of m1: 81.3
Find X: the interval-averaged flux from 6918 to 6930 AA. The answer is 90.1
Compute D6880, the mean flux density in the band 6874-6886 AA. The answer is 91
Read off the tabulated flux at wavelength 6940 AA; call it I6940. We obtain 93.7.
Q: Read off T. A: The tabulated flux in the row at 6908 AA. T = 89.4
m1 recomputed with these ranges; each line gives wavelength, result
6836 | 85.1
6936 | 89.7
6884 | 89.2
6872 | 89.6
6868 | 89.5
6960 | 90.9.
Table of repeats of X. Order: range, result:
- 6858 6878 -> 87.5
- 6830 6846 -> 82.3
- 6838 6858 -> 85.2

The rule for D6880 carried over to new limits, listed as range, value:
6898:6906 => 87.2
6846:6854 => 87.7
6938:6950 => 92.2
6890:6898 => 89.4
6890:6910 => 88.5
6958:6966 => 92.8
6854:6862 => 83.9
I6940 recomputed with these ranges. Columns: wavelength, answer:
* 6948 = 91.9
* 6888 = 88.6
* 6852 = 87.3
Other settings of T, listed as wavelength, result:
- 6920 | 92.8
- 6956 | 89.7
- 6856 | 87.8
